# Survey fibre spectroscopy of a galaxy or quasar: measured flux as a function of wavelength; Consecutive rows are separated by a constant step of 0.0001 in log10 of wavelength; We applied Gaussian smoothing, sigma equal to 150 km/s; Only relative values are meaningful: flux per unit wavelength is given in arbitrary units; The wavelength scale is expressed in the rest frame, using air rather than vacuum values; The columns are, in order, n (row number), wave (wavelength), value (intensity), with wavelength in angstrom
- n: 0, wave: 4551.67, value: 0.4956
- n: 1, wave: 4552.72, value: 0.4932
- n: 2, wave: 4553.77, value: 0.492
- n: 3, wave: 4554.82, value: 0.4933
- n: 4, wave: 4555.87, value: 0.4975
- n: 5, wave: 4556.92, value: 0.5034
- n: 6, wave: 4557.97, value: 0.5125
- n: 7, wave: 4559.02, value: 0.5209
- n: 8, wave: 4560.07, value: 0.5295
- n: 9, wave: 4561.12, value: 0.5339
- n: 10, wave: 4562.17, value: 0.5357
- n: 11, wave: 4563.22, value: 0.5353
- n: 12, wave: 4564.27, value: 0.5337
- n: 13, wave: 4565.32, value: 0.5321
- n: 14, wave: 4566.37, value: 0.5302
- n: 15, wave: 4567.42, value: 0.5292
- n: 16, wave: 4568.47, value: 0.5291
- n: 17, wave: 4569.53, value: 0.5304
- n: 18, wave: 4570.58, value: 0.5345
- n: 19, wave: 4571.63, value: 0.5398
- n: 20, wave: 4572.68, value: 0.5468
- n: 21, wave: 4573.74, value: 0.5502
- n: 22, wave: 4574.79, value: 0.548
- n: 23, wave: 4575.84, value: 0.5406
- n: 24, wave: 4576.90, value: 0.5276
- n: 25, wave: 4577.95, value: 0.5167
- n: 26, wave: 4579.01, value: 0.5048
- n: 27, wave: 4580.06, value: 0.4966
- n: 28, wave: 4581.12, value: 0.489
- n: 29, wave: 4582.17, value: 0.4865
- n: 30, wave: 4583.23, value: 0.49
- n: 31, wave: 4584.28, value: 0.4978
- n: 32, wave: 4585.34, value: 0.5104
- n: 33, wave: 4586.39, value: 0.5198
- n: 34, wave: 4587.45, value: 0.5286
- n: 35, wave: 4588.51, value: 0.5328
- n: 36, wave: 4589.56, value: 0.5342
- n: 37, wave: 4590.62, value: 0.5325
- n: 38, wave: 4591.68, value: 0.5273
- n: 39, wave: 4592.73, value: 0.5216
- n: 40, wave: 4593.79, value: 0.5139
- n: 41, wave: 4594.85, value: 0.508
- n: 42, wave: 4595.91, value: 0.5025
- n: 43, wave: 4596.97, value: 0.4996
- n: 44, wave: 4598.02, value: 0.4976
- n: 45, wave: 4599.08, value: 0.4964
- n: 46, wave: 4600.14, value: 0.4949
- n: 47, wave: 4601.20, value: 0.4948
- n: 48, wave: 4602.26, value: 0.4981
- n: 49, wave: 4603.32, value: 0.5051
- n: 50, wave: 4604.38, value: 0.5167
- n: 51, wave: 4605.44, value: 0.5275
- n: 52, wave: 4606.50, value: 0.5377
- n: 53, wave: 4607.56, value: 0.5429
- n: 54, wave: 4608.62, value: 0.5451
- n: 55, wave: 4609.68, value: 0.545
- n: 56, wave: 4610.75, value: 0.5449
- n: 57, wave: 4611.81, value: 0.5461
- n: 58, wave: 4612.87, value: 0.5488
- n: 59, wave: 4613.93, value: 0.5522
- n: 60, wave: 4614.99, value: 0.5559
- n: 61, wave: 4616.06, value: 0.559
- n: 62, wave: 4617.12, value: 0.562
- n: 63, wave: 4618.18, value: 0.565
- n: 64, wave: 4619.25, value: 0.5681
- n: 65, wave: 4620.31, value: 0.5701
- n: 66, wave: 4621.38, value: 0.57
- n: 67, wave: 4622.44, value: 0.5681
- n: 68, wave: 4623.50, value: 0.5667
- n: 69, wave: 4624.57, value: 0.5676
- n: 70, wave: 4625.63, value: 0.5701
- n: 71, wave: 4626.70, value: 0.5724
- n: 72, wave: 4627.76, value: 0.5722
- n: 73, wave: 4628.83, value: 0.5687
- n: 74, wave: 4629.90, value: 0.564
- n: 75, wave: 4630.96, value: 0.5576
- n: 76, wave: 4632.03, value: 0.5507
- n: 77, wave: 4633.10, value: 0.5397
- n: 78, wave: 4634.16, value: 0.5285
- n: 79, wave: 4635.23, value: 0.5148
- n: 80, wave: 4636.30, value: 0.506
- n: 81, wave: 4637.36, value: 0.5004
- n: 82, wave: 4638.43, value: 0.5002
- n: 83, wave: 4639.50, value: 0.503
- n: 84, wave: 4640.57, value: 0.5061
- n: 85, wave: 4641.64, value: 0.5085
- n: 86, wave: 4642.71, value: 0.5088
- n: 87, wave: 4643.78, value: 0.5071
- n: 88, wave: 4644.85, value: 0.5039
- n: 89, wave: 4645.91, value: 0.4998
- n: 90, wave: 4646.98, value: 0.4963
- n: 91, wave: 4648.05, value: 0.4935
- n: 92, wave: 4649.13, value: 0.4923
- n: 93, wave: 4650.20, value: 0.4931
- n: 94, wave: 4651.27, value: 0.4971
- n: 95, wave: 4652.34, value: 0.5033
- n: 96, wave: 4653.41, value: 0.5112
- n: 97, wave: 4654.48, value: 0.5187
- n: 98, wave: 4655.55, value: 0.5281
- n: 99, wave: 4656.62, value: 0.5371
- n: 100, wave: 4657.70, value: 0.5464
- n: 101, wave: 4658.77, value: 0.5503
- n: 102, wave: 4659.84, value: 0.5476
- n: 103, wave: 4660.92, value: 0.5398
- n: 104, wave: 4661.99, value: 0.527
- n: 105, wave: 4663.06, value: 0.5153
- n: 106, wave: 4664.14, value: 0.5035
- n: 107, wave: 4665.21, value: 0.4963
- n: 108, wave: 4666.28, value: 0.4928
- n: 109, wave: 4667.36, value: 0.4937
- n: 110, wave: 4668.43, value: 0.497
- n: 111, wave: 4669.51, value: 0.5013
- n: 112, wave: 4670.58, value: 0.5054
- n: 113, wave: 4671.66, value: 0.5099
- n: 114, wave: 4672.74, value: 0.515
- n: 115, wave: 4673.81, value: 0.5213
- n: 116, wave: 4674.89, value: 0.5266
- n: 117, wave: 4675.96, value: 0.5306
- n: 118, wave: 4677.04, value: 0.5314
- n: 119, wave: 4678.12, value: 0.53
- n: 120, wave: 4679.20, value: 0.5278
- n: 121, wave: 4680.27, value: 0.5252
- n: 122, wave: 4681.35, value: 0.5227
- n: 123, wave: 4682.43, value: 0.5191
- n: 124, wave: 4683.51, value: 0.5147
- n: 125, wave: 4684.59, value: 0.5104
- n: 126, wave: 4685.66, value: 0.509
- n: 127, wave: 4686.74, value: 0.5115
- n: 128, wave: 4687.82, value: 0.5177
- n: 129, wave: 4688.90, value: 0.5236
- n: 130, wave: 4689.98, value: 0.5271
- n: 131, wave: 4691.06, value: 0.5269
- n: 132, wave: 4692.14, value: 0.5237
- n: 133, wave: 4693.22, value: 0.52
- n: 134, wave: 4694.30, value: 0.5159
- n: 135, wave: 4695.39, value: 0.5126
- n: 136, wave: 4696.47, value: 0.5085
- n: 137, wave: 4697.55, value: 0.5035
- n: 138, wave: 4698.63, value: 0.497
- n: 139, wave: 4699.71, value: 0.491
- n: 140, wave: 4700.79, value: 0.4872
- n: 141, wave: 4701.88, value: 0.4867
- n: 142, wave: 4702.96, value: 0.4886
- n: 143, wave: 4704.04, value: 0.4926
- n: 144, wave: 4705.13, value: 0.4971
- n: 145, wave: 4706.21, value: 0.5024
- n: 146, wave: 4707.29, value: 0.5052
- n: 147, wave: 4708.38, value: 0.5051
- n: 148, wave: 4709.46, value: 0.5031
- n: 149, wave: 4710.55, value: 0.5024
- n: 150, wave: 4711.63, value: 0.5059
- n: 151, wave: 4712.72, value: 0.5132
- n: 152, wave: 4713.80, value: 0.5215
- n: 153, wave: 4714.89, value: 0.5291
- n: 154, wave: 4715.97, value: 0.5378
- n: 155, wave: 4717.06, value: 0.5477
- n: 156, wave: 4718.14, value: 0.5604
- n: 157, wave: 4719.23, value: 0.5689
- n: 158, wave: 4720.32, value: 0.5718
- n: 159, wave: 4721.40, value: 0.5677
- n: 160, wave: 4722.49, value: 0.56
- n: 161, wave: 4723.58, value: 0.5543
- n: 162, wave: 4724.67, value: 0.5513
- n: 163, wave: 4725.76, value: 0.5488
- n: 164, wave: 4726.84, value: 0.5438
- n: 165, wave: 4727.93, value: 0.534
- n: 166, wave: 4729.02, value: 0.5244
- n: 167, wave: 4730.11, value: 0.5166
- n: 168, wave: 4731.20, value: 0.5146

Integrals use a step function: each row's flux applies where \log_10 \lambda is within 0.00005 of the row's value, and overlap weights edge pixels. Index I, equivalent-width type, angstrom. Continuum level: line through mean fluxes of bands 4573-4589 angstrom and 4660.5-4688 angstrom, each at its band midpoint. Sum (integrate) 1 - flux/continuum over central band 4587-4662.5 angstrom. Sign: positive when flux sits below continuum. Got -2.1 angstrom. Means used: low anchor 0.516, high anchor 0.515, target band 0.53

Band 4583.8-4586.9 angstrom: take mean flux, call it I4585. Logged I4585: 0.51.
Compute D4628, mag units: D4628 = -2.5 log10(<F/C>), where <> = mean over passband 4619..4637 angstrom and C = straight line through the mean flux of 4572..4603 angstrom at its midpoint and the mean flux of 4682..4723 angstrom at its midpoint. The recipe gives -0.08 mag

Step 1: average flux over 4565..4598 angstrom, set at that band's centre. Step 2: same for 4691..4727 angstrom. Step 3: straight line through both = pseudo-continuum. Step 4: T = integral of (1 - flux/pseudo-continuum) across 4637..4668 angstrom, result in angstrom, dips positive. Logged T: 0.61 angstrom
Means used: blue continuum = 0.521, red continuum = 0.522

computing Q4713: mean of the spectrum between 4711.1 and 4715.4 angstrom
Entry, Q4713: 0.517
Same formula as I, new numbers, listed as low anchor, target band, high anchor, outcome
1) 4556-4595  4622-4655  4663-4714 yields -0.6 angstrom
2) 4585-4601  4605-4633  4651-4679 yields -2.3 angstrom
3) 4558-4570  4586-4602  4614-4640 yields 0.8 angstrom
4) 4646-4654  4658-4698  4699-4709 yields -1.7 angstrom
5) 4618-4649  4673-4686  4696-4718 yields -0.1 angstrom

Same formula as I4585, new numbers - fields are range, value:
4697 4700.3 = 0.498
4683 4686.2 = 0.512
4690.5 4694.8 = 0.522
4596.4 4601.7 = 0.497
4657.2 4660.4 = 0.548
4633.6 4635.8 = 0.522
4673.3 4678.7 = 0.527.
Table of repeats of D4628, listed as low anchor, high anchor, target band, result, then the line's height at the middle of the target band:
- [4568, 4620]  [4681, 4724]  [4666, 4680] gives 0.013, 0.521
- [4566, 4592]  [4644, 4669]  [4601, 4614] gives -0.026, 0.519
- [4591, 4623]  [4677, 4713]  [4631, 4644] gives 0.019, 0.525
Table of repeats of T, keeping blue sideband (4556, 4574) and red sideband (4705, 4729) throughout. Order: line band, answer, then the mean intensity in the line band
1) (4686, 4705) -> 0.9 angstrom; 0.507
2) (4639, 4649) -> 0.6 angstrom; 0.502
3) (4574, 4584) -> 0.3 angstrom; 0.512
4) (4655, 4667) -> 0.2 angstrom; 0.525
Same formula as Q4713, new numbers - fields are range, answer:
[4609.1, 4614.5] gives 0.548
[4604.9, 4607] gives 0.533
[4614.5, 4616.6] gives 0.556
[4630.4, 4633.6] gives 0.549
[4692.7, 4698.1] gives 0.512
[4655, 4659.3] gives 0.54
